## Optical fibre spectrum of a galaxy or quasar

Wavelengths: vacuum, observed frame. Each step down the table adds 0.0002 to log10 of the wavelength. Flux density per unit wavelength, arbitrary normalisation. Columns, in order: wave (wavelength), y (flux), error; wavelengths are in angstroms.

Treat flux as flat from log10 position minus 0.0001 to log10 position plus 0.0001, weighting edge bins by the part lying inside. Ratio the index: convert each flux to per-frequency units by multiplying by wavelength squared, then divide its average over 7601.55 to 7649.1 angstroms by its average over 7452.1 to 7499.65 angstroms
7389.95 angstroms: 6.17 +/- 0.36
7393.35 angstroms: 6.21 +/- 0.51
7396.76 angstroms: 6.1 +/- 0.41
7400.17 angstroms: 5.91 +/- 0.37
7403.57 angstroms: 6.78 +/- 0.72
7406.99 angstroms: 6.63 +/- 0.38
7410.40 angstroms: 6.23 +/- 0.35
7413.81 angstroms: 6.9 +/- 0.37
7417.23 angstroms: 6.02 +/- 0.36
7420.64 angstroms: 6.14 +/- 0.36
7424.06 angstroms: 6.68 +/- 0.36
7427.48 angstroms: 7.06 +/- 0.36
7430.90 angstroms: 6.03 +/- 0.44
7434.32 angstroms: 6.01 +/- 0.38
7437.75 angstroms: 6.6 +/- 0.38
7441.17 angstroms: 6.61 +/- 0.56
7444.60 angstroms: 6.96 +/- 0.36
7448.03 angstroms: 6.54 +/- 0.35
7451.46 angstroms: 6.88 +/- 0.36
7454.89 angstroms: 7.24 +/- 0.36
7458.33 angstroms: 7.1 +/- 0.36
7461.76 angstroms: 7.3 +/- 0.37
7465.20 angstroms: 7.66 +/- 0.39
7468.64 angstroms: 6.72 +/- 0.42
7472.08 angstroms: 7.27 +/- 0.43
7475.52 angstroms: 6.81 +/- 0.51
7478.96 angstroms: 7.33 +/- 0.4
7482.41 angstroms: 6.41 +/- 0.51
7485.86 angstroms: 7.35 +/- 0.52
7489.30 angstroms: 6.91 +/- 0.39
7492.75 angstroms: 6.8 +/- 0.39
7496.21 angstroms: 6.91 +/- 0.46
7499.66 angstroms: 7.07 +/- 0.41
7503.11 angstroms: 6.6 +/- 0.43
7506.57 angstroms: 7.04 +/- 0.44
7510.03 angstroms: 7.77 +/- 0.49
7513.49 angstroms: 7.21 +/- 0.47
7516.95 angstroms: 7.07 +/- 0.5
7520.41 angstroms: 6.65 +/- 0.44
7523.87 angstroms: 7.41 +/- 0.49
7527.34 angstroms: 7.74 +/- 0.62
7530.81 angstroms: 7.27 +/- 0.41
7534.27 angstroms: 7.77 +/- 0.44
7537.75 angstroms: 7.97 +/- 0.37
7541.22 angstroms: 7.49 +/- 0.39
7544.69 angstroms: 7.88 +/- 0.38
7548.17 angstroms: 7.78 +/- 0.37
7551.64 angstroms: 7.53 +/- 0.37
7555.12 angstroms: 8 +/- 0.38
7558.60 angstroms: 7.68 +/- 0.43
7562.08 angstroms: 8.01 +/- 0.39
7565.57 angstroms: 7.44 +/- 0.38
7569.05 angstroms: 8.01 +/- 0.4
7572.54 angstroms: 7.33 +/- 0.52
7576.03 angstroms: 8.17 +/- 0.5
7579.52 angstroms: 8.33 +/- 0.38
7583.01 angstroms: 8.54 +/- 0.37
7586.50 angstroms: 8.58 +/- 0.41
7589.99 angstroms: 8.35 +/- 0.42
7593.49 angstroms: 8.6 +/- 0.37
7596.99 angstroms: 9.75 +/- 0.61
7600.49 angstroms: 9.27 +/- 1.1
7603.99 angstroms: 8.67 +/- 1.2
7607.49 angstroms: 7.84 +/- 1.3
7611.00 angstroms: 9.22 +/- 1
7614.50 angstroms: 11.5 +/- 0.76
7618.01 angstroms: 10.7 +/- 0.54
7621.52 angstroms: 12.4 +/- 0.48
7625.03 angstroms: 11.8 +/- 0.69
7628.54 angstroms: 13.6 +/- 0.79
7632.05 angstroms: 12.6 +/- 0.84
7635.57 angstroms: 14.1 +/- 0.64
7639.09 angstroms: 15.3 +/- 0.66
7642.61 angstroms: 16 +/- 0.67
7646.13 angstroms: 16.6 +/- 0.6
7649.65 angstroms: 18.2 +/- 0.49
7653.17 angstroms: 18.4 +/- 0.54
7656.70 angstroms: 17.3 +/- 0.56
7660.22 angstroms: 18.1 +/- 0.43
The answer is 1.8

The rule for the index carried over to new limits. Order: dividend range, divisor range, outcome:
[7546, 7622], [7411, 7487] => 1.32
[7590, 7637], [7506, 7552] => 1.46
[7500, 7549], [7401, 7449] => 1.17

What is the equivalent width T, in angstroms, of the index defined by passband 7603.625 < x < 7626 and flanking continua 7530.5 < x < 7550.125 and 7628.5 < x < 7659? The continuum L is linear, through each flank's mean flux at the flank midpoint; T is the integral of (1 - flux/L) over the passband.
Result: 5.47 angstroms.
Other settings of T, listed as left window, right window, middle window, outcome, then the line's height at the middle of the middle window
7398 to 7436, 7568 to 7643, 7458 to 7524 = 7.1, 7.94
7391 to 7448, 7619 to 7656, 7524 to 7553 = 8.9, 11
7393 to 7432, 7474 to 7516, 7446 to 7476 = -1.3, 6.76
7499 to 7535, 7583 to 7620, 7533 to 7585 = 2.2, 8.23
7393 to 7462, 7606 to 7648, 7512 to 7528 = 3.8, 9.4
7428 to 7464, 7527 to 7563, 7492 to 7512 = 0.7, 7.31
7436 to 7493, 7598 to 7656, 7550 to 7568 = 4.6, 10.4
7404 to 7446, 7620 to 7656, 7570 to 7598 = 9.7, 12.8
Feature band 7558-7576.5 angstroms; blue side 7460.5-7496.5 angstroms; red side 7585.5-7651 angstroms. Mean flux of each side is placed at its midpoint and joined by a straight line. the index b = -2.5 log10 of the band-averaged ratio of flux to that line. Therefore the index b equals 0.28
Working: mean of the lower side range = 7.04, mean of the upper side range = 11.7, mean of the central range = 7.75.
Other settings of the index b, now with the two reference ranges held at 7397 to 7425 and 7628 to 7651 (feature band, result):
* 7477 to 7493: 0.31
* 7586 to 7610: 0.48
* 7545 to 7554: 0.46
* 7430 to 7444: 0.16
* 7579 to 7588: 0.47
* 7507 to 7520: 0.39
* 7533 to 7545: 0.41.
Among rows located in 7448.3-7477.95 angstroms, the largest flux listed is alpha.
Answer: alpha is 7.66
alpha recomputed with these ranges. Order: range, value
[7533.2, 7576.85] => 8.17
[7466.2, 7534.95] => 7.77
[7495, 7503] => 7.07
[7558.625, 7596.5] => 8.6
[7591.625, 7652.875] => 18.2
